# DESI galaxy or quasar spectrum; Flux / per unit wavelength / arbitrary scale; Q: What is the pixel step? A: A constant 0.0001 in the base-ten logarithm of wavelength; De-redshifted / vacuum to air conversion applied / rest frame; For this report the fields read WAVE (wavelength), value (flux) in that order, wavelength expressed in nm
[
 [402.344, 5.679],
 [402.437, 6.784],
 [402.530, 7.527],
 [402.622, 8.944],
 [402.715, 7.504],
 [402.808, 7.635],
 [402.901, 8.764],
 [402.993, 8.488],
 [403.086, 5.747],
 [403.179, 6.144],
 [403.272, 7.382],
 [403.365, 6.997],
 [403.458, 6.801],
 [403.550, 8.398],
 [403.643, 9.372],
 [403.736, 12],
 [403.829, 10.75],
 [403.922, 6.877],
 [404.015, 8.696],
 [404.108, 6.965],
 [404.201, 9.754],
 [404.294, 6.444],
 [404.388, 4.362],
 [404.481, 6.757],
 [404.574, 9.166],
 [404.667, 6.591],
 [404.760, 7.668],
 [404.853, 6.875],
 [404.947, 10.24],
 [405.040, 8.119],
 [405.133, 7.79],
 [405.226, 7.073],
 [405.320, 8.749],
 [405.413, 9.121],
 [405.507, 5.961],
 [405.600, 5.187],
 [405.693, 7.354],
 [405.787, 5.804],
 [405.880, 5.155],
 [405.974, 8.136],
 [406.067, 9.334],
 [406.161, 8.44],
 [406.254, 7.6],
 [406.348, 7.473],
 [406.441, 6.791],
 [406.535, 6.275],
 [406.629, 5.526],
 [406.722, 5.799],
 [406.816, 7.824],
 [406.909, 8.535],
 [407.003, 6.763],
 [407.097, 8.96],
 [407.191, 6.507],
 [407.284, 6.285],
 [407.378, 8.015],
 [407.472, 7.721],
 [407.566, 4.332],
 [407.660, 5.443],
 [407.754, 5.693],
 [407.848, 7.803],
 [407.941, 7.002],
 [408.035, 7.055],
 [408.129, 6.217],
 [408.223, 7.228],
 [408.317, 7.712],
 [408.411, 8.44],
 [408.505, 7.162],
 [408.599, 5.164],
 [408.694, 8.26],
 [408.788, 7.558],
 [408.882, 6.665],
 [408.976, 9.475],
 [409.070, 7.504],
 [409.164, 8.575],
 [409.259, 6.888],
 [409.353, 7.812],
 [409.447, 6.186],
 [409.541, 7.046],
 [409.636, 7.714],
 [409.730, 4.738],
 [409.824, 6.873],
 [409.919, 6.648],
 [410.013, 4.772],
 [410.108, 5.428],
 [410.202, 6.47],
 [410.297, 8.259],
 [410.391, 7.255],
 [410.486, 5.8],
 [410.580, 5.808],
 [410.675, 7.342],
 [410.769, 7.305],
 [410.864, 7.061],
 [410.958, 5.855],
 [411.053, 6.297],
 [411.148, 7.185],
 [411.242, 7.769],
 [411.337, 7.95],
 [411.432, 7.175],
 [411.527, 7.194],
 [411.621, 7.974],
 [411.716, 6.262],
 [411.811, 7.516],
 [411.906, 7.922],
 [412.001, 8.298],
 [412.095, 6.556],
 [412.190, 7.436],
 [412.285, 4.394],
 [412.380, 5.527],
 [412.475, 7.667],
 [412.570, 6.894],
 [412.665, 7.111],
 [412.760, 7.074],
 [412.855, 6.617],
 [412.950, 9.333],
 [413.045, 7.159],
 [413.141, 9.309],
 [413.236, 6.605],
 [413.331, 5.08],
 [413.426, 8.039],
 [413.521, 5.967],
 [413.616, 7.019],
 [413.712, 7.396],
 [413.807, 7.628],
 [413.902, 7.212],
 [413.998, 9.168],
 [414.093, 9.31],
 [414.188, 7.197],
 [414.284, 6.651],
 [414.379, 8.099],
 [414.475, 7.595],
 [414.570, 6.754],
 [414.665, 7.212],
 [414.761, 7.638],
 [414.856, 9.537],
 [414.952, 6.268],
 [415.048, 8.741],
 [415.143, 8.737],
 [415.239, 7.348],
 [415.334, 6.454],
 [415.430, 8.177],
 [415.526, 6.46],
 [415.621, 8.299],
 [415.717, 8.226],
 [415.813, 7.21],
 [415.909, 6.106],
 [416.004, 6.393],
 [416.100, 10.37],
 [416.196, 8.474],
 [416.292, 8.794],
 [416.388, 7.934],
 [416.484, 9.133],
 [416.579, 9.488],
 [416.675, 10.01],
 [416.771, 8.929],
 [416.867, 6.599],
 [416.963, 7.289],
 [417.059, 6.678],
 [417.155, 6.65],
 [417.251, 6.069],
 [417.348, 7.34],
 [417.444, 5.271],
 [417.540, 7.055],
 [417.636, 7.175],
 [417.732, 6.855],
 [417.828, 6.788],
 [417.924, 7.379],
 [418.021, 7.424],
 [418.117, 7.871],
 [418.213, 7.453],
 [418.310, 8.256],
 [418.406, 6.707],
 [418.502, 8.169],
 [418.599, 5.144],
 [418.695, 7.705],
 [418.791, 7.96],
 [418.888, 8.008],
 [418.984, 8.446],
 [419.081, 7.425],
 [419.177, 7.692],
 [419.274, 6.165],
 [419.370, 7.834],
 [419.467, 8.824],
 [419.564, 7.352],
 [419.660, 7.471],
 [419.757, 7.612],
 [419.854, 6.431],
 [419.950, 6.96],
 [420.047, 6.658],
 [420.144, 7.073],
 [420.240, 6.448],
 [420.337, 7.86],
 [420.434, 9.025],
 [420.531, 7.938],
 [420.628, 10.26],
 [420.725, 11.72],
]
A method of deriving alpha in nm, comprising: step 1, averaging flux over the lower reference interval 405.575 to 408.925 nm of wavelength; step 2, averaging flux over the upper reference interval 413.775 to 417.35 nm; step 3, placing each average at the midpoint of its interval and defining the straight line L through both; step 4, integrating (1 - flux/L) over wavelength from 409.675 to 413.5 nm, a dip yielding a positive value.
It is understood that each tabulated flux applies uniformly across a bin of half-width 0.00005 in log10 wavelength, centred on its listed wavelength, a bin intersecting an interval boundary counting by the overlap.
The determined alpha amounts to 0.27 nm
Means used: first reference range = 6.99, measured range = 6.9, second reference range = 7.8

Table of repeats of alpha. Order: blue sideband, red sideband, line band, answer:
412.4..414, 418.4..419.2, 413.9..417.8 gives -0.154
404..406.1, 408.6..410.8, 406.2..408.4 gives 0.079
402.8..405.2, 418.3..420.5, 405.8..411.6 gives 0.555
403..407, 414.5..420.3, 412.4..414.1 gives 0.027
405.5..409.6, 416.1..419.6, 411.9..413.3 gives 0.036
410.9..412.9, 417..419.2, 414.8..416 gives -0.082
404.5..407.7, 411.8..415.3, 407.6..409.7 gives 0.038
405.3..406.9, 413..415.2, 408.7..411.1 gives 0.146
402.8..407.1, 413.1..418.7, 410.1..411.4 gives 0.115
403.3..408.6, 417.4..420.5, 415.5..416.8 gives -0.168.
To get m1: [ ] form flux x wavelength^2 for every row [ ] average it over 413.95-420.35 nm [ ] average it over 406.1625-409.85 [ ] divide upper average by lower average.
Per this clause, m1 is 1.12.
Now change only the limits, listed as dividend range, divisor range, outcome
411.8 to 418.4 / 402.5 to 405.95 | 1.03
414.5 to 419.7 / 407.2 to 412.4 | 1.14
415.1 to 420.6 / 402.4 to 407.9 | 1.08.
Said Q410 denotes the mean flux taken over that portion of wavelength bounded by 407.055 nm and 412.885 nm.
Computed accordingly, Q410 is 6.95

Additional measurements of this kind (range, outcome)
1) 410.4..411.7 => 6.97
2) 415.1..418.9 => 7.55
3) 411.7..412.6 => 6.87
